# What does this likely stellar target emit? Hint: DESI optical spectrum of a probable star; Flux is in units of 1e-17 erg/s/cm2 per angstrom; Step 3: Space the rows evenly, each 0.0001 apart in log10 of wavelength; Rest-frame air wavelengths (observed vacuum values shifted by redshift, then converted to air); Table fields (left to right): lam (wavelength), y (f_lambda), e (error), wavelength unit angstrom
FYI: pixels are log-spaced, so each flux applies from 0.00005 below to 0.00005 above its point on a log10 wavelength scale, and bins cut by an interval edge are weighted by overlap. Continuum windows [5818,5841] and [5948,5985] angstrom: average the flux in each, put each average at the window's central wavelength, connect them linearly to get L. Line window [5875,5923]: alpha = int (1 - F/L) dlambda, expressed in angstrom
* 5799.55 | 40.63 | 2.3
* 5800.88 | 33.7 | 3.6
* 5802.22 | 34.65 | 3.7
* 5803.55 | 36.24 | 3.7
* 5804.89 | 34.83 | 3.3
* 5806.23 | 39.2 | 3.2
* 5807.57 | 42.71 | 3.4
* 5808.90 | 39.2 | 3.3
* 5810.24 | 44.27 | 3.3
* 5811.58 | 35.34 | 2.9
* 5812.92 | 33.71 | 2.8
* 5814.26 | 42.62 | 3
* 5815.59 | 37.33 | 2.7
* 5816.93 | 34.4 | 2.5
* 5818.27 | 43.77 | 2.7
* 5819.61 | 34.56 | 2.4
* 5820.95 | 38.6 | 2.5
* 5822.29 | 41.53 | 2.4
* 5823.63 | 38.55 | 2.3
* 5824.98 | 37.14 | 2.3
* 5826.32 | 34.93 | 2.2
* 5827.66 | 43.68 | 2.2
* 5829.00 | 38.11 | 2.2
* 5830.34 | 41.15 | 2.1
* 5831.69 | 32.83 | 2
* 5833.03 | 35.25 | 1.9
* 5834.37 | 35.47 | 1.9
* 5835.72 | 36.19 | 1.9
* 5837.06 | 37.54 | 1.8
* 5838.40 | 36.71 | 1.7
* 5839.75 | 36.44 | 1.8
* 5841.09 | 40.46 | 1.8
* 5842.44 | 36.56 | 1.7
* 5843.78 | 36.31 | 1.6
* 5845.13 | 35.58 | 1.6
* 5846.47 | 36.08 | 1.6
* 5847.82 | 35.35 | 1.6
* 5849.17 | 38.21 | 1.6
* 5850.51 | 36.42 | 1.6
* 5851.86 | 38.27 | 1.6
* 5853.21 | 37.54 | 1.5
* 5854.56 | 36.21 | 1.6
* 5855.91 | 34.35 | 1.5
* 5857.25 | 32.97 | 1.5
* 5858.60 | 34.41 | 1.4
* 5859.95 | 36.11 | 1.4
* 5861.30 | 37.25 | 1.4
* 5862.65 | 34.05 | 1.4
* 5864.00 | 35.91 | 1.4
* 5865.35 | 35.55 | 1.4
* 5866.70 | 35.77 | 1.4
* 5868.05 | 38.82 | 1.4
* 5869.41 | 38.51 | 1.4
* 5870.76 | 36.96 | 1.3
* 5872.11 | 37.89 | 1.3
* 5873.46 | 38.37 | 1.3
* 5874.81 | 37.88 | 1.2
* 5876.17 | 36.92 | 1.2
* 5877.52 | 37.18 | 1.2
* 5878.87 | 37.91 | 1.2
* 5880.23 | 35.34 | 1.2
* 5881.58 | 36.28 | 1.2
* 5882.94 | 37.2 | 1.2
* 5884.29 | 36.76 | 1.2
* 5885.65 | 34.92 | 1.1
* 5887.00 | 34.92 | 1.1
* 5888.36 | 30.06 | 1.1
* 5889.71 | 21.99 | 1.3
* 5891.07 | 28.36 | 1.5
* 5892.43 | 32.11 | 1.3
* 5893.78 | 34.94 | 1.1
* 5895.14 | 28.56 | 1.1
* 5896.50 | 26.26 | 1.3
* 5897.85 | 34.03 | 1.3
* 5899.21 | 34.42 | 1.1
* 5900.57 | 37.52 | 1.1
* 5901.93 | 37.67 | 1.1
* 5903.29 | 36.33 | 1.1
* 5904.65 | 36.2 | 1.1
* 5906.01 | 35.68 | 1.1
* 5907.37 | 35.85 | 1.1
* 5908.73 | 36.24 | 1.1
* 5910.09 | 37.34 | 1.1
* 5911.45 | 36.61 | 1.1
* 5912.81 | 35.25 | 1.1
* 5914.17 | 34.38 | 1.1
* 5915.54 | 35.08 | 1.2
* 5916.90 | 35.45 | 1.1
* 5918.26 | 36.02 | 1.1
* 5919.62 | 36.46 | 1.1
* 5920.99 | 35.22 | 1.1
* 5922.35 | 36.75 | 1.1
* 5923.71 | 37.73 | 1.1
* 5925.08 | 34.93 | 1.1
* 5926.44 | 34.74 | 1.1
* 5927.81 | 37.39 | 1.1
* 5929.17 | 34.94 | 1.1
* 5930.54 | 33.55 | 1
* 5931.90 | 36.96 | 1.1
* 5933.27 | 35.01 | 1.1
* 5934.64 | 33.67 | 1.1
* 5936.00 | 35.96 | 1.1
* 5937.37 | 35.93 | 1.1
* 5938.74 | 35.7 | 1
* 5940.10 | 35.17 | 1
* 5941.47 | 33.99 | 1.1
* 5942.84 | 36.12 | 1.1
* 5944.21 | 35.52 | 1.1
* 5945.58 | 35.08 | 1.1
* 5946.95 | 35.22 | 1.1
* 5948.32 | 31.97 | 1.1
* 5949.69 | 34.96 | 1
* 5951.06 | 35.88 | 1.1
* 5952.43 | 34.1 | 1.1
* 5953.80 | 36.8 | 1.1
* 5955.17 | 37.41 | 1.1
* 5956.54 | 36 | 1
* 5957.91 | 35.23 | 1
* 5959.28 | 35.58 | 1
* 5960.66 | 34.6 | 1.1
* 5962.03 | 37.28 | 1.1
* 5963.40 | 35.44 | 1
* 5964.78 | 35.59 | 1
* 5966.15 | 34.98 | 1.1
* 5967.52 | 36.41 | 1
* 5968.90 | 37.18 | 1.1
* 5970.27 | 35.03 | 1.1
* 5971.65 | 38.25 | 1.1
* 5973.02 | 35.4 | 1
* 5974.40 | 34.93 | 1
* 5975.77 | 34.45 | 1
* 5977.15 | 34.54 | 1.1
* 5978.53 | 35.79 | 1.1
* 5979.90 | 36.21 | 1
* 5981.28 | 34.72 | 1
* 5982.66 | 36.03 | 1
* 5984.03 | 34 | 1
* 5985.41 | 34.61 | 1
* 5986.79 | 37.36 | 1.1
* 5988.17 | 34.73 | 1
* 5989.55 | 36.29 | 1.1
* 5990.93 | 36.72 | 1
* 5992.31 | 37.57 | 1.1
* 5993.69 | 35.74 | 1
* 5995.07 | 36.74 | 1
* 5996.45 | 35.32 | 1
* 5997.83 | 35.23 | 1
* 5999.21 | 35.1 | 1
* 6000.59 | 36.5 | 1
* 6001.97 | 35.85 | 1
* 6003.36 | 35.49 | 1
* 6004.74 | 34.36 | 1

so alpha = 2.6 angstrom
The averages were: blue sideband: 37.8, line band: 34.7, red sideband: 35.5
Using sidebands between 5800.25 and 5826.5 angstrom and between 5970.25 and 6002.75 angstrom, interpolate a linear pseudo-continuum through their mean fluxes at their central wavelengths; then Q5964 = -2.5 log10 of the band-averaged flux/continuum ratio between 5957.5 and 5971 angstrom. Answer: 0.008 mag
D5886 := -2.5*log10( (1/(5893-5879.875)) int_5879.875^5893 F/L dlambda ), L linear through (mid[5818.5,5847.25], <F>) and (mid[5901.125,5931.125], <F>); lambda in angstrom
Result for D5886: 0.117 mag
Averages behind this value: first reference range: 37.4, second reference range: 35.9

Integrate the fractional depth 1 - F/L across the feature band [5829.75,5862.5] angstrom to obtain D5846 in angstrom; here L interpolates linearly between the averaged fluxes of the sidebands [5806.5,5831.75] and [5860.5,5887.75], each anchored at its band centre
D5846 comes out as 1.2 angstrom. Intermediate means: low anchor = 38.8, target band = 36.4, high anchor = 36.7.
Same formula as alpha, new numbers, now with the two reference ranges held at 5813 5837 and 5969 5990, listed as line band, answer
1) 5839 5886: 0.90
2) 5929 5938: 0.27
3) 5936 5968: 0.45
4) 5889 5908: 2.03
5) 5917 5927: 0.12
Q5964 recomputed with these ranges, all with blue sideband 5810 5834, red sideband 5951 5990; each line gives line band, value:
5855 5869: 0.055 mag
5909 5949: 0.027 mag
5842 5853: 0.030 mag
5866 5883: -0.002 mag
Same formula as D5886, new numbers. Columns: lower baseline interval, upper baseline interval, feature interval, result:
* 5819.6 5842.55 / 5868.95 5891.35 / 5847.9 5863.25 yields 0.01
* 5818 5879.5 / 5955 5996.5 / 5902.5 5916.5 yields 0.02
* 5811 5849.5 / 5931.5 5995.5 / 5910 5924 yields 0.01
